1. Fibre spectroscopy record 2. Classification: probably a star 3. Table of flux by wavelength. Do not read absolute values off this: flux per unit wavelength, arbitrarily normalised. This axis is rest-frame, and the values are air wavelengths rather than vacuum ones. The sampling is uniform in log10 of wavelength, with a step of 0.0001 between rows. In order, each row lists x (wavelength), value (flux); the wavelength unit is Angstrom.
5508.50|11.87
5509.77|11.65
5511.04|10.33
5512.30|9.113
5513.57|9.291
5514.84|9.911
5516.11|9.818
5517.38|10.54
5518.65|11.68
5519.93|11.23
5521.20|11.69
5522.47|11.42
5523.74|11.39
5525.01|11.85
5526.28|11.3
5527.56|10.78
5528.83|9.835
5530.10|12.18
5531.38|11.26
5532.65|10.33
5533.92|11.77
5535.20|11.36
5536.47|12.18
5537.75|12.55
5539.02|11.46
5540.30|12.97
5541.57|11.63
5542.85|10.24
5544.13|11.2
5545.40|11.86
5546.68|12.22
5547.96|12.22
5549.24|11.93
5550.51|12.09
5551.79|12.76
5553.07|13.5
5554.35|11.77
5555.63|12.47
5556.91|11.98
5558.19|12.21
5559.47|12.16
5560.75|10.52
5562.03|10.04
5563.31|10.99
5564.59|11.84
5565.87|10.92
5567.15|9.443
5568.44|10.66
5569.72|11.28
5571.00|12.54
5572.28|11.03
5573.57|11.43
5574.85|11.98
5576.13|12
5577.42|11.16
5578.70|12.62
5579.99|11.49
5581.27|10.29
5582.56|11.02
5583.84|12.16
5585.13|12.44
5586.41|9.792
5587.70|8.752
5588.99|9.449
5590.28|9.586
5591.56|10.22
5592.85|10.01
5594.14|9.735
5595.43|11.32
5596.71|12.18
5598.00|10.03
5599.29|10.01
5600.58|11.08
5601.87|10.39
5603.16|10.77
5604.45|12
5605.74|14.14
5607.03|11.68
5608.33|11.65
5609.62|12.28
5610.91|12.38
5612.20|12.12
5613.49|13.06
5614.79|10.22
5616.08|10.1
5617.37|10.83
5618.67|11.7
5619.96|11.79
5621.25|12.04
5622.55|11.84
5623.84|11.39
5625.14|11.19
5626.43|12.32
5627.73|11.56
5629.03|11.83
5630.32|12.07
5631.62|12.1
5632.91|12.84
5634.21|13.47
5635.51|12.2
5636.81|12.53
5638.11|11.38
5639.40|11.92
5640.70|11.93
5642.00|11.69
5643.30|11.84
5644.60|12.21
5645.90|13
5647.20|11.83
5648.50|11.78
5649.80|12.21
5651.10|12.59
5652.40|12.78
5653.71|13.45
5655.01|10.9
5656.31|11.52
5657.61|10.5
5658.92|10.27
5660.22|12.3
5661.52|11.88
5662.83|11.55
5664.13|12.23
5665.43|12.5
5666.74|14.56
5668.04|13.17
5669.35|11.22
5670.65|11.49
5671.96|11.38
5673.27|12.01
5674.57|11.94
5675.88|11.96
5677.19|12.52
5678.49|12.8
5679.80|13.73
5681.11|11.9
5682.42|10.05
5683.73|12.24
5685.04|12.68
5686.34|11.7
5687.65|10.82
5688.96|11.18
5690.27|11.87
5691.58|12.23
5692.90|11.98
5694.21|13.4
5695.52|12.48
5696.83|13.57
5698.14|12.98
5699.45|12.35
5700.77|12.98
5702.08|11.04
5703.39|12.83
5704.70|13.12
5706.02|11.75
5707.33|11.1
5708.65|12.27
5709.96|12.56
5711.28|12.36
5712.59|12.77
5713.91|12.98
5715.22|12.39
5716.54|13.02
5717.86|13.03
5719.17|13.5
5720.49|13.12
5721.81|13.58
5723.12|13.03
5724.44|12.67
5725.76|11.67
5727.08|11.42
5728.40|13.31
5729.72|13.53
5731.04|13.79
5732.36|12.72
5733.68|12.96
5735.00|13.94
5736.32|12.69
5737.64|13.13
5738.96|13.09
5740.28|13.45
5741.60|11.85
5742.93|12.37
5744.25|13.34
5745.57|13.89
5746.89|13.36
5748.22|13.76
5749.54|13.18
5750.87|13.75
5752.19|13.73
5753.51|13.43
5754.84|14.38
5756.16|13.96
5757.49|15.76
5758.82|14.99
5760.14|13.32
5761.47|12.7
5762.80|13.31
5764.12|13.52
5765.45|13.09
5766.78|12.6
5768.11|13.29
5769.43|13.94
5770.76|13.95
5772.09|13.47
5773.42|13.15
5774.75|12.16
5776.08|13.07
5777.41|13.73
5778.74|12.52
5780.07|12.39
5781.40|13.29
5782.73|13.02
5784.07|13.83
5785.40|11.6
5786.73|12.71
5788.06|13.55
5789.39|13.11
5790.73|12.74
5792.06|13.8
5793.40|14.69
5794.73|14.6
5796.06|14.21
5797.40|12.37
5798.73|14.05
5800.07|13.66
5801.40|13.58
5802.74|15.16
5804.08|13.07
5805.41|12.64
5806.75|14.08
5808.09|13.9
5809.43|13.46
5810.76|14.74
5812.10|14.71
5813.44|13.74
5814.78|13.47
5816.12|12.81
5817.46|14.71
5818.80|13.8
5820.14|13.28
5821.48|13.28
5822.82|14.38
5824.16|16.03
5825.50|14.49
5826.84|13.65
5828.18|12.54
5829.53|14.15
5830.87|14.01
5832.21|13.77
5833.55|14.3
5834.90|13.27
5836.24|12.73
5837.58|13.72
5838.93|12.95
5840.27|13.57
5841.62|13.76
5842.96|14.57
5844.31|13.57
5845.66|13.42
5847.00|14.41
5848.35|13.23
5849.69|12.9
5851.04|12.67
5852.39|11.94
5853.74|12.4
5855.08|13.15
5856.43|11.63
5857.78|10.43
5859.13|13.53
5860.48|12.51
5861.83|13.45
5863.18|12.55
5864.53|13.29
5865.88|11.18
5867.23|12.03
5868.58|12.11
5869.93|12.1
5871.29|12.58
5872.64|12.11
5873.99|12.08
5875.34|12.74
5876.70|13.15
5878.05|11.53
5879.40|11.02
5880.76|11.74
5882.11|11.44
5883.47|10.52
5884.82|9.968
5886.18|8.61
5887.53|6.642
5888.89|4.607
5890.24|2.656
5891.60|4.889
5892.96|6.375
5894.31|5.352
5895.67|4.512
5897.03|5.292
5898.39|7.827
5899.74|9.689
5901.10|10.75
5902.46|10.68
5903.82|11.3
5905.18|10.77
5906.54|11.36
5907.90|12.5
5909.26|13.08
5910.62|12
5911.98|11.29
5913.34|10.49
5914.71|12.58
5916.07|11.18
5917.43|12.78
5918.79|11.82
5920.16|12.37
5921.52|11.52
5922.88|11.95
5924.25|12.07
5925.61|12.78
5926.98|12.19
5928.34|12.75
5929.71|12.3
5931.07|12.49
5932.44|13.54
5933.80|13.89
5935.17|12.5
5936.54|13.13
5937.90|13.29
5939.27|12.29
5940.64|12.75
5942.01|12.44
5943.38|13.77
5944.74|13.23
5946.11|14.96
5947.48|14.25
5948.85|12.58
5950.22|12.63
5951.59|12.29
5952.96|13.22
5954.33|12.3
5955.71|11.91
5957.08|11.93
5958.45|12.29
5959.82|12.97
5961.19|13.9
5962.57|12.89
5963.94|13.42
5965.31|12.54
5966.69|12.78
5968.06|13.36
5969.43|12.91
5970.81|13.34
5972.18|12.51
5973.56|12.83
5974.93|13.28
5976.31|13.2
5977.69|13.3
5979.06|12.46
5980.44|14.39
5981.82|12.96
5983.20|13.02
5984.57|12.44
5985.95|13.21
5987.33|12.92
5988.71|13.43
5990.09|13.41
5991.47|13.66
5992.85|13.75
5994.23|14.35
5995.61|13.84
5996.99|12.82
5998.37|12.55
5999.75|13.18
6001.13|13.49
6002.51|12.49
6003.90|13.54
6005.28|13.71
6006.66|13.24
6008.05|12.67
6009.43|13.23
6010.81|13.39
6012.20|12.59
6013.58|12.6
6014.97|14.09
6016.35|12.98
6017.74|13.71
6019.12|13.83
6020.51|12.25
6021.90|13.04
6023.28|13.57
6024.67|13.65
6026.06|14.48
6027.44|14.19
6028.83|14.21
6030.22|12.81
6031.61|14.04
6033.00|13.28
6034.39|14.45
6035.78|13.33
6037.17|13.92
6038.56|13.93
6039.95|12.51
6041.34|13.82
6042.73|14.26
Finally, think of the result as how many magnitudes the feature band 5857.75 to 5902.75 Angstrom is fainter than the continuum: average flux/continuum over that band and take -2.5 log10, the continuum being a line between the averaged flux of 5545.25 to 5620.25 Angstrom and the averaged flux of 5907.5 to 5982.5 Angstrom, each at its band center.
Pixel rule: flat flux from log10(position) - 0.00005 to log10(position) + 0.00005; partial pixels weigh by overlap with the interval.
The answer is 0.24 mag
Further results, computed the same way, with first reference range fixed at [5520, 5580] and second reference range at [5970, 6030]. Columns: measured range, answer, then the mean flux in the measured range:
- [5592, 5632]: 0.03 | 11.5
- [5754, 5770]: -0.11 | 13.7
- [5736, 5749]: -0.07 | 13.1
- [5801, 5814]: -0.11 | 13.9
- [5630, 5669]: -0.02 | 12.2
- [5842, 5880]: 0.01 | 12.6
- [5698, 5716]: -0.02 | 12.4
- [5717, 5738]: -0.06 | 13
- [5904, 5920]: 0.10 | 11.8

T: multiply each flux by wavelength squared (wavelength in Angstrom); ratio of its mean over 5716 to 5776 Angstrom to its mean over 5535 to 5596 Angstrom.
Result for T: 1.25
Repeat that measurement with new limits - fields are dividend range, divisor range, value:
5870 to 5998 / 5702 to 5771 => 0.96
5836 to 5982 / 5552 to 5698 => 1.12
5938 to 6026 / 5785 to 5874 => 1.04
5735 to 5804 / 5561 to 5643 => 1.25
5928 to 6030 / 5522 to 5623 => 1.33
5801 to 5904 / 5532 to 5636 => 1.14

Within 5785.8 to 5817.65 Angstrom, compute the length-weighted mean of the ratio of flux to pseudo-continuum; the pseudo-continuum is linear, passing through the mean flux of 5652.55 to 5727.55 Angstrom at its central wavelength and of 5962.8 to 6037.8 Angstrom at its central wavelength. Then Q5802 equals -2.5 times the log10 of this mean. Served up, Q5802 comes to -0.09 mag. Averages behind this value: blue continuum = 12.3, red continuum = 13.3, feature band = 13.7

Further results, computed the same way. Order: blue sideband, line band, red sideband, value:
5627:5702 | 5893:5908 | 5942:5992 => 0.41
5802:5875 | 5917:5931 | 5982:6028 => 0.09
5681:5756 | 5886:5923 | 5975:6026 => 0.35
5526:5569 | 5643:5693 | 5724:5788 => 0.04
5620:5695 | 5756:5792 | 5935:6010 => -0.07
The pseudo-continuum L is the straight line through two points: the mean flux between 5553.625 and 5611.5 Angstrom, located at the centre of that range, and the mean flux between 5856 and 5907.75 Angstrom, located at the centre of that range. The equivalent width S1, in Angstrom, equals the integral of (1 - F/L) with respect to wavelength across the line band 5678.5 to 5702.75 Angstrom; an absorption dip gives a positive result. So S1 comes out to -3.1 Angstrom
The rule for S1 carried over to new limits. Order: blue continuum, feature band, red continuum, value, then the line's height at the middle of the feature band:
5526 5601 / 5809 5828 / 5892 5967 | -3.9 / 11.6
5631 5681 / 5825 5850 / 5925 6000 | -1.9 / 12.7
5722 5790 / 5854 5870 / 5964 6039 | 1.1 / 13.3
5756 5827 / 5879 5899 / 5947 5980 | 8.8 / 13.2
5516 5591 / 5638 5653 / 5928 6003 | -0.5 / 11.8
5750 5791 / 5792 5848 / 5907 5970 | -2.9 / 13.2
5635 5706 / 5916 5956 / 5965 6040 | 1.0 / 13.1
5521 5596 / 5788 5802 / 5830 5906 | -3.0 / 11.2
